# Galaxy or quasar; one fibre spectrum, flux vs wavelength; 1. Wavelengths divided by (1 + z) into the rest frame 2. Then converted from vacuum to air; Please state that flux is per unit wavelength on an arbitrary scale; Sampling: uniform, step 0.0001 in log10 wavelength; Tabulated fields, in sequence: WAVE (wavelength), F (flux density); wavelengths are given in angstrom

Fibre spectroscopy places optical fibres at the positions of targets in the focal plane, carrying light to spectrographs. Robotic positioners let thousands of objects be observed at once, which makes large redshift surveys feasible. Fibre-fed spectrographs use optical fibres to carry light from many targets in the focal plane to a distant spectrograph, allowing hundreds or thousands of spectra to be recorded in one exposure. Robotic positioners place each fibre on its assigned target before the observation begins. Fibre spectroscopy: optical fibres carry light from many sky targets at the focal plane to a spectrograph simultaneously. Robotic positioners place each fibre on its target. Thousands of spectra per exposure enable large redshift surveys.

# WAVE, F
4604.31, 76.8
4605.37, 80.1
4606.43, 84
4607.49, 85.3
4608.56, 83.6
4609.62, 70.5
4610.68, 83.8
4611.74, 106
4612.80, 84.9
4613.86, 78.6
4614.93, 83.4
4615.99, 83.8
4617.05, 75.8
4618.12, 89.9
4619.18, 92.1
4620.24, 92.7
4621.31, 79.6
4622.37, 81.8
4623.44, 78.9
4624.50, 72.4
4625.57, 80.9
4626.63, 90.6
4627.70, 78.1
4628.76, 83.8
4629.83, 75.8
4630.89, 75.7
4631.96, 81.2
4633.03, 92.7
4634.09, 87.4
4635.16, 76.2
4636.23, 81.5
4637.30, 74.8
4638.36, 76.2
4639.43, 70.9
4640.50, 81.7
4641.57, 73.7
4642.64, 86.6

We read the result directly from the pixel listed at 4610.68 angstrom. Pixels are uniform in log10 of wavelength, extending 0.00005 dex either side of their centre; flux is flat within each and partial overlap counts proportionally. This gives 83.8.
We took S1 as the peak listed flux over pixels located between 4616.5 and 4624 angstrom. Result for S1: 92.7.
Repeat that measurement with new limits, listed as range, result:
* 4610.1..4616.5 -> 106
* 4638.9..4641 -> 81.7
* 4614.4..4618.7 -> 89.9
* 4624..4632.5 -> 90.6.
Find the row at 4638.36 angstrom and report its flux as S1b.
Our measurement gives 76.2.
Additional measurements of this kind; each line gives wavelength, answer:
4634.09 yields 87.4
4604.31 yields 76.8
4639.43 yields 70.9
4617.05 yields 75.8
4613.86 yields 78.6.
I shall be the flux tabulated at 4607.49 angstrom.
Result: 85.3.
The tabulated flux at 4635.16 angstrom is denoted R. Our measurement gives 76.2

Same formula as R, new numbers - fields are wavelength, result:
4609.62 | 70.5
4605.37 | 80.1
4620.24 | 92.7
